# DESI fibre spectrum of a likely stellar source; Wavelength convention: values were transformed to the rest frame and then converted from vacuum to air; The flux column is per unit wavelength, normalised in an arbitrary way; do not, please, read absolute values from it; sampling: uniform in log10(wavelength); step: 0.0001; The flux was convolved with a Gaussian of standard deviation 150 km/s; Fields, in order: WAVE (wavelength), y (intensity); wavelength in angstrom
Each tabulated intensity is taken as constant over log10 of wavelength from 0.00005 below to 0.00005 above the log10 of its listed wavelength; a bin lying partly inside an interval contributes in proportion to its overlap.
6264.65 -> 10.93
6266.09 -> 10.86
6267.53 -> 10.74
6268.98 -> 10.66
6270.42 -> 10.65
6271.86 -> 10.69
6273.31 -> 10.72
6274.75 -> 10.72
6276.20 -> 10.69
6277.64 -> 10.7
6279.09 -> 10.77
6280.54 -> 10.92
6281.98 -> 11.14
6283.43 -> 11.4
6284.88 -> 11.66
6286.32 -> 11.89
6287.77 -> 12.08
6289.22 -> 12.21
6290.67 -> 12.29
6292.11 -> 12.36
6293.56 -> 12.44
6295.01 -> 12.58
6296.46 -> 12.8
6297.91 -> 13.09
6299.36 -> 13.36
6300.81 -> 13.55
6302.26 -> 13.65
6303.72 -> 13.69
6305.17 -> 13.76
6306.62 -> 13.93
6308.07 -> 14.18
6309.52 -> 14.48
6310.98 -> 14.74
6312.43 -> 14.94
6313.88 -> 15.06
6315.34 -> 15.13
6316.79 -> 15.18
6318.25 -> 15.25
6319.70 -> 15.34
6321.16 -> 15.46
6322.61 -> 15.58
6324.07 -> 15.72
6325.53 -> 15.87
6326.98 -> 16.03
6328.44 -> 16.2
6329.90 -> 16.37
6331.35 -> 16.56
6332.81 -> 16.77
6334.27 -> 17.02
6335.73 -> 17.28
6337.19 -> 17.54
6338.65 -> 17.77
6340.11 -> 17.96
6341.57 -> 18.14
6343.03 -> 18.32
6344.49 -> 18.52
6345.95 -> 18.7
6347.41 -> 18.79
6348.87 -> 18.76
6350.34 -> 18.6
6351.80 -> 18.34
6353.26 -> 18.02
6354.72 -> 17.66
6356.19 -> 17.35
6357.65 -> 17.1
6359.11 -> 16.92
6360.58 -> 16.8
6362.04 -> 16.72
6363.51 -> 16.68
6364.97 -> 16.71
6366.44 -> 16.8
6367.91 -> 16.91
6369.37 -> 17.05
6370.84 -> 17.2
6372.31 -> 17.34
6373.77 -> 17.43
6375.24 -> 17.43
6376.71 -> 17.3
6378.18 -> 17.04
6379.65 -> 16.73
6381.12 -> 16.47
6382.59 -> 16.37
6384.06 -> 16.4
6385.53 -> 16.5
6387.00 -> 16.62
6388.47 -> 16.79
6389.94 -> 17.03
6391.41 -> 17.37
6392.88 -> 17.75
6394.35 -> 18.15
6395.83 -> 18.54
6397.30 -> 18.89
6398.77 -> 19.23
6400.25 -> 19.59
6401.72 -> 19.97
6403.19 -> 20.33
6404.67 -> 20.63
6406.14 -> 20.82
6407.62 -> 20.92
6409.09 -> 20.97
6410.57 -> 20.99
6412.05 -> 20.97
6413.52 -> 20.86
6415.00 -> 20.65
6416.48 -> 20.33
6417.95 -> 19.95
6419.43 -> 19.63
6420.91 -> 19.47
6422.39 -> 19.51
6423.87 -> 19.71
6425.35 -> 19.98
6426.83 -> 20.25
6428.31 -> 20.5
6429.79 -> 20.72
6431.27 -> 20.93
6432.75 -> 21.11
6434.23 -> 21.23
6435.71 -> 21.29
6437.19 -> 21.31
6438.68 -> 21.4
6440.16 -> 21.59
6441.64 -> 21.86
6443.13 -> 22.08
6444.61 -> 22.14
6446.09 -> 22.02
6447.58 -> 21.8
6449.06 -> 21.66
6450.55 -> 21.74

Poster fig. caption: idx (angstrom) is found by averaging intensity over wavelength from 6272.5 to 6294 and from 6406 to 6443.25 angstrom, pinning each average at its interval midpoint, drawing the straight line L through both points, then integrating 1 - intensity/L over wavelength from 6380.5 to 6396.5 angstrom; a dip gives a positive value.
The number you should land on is 1.1 angstrom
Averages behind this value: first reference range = 11.5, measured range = 17.1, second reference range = 20.7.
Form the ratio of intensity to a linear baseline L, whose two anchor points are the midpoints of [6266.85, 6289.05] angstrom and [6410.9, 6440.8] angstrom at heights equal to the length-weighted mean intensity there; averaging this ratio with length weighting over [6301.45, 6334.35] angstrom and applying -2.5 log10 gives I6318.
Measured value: -0.12 mag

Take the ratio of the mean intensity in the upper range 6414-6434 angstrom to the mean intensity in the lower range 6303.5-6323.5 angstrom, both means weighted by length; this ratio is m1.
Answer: 1.4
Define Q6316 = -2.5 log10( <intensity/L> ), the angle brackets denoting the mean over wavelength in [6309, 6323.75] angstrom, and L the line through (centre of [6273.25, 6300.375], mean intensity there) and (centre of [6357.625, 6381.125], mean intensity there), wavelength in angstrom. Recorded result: -0.11 mag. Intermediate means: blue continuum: 11.8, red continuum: 17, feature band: 15.1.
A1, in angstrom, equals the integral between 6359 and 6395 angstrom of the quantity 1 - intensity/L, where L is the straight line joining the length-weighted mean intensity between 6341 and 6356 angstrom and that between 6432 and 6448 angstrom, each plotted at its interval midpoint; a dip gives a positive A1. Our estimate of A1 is 4.4 angstrom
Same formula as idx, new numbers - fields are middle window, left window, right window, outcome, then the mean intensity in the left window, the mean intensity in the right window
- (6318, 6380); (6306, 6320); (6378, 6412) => -2.7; 14.8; 18.5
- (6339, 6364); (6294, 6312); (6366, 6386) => -3.2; 13.7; 16.9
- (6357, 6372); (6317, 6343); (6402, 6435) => 1.0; 16.5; 20.5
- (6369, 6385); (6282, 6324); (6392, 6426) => 0.9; 13.6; 19.9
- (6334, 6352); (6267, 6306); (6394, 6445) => -3.0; 11.9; 20.5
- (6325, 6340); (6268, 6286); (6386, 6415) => -2.2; 10.9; 19.3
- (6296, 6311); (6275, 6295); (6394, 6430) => -1.0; 11.6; 20.1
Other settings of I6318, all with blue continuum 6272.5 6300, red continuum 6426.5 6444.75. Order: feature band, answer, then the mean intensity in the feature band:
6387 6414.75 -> -0.02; 19.4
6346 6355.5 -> -0.16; 18.4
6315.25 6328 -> -0.11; 15.5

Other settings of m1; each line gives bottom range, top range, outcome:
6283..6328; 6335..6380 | 1.26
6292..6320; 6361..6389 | 1.21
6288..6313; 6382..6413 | 1.41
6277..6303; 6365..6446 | 1.58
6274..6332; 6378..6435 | 1.42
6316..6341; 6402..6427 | 1.24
